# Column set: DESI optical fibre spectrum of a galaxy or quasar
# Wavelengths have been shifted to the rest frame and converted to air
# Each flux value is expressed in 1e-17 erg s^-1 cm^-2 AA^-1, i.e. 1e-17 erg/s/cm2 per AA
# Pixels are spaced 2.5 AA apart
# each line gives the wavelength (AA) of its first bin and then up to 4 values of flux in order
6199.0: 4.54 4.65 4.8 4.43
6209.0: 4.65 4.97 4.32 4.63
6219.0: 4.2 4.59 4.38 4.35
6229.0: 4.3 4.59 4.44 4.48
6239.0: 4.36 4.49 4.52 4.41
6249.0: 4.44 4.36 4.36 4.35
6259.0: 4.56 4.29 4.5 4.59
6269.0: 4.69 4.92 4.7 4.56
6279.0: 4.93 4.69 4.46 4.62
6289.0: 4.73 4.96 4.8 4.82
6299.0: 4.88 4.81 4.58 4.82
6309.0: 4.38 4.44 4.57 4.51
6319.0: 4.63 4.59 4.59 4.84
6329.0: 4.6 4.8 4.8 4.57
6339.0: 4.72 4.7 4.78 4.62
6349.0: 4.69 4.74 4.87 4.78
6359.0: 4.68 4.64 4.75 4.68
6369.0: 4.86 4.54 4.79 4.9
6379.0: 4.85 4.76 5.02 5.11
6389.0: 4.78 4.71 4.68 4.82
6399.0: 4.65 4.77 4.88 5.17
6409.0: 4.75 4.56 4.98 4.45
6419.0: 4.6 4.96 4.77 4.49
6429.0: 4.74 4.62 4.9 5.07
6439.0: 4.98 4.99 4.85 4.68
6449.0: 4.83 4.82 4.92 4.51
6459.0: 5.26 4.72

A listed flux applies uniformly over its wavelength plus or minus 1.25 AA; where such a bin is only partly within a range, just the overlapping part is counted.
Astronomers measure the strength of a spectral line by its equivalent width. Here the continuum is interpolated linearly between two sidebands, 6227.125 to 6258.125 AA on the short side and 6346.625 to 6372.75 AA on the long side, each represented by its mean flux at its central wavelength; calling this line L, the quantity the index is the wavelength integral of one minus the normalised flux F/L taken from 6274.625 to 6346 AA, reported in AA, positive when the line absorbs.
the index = -1.4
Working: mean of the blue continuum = 4.43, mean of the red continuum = 4.72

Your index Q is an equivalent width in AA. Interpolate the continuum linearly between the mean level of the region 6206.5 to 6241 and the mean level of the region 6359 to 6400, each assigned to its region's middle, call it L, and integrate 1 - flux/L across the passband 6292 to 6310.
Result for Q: -0.4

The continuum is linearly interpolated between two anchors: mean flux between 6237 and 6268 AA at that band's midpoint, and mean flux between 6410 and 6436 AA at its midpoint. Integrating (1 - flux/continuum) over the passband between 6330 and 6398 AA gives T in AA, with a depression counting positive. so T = -2.1 AA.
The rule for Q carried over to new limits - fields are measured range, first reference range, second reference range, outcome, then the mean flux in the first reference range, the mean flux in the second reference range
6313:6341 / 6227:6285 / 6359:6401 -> 0.1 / 4.52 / 4.78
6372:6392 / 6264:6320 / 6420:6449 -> -0.4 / 4.68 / 4.82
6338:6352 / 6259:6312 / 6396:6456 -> 0.1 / 4.68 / 4.8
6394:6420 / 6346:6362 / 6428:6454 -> 0.2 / 4.73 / 4.85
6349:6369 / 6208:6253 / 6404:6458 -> -0.3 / 4.47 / 4.8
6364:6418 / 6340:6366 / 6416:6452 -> -0.4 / 4.72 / 4.79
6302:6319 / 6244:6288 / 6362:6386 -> 0.3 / 4.55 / 4.8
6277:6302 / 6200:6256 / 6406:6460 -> -1.0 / 4.49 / 4.81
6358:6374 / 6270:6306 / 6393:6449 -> 0.2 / 4.75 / 4.79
